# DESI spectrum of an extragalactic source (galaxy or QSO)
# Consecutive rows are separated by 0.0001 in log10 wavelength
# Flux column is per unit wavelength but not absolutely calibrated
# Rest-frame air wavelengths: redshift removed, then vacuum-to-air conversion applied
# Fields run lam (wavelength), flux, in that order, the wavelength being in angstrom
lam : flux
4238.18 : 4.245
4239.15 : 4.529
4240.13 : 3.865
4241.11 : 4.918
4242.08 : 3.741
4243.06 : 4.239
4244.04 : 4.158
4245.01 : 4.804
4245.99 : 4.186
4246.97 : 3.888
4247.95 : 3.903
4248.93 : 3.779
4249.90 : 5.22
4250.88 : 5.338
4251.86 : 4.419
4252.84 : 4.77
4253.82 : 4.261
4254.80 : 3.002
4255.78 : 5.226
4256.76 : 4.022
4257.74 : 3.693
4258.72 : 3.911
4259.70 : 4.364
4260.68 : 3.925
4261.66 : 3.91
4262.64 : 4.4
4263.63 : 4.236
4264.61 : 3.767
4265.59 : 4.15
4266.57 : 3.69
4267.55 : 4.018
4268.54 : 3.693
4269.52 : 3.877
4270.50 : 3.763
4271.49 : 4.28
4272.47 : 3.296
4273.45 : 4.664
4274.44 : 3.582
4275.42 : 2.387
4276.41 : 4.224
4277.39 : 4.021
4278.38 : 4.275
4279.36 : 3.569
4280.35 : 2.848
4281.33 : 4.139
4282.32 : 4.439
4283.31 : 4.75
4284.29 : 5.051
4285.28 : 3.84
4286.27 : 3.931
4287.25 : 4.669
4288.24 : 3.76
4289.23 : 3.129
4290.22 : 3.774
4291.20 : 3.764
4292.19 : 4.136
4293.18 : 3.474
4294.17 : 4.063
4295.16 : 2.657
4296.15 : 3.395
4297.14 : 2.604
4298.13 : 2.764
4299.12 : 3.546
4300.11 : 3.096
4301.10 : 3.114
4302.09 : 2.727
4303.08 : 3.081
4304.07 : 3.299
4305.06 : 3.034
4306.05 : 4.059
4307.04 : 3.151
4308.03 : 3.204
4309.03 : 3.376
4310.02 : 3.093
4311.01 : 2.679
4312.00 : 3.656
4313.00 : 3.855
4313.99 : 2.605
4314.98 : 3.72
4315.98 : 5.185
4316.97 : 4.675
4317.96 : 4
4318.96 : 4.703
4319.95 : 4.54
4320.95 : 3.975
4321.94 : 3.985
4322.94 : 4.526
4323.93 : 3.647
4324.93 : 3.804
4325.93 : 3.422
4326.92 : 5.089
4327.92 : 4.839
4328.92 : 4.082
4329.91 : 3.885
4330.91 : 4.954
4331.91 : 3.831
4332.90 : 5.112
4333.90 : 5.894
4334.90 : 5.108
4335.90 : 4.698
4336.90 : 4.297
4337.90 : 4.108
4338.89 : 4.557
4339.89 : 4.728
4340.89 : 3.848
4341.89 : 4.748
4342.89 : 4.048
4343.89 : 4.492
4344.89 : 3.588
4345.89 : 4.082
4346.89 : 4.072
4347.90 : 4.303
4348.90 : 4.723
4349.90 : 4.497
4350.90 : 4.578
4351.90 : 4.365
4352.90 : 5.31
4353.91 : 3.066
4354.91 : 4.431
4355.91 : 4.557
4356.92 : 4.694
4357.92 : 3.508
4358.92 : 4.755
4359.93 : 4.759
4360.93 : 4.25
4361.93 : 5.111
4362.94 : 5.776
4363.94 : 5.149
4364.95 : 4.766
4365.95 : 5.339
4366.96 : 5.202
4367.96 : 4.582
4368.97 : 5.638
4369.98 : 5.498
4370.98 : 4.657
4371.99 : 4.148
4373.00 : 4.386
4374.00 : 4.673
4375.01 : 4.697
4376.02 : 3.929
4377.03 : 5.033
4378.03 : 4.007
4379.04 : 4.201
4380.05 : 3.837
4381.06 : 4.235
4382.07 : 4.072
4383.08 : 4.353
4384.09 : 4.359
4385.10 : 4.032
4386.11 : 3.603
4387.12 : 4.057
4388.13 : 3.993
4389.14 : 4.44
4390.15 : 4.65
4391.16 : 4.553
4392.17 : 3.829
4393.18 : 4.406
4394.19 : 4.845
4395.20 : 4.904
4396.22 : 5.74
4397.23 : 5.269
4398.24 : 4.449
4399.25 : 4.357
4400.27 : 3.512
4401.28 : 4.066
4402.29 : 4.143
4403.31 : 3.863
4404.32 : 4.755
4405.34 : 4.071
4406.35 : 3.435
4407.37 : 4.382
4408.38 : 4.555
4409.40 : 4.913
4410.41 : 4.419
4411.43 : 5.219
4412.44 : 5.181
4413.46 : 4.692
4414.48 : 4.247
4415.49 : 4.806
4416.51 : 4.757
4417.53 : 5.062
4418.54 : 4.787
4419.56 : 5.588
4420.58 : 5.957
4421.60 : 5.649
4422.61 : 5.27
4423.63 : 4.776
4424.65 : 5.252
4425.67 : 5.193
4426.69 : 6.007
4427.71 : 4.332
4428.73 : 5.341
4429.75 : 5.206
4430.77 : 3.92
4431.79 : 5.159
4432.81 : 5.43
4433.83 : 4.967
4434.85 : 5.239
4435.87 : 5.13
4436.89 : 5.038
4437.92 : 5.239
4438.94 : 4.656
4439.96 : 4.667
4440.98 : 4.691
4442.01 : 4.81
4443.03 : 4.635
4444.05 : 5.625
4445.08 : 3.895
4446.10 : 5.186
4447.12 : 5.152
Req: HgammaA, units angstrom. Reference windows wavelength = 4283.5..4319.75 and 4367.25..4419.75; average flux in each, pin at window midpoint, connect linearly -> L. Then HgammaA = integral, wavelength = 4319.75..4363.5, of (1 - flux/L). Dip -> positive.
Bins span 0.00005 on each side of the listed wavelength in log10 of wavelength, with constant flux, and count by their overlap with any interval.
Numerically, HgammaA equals -4.8 angstrom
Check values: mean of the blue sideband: 3.6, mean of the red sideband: 4.49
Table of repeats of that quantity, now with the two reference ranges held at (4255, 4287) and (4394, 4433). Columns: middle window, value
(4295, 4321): 4.5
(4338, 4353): 0.2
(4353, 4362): 0.3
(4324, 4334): -0.2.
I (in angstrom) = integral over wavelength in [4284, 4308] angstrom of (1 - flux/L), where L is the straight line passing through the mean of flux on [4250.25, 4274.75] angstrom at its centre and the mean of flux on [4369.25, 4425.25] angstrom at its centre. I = 4.1 angstrom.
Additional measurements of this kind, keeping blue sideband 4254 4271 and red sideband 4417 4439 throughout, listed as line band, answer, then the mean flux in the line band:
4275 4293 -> 0.9 angstrom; 3.93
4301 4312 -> 2.8 angstrom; 3.19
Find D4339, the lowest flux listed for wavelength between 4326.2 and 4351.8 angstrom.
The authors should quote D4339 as 3.588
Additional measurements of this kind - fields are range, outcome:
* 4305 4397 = 2.605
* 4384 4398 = 3.603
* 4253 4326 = 2.387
